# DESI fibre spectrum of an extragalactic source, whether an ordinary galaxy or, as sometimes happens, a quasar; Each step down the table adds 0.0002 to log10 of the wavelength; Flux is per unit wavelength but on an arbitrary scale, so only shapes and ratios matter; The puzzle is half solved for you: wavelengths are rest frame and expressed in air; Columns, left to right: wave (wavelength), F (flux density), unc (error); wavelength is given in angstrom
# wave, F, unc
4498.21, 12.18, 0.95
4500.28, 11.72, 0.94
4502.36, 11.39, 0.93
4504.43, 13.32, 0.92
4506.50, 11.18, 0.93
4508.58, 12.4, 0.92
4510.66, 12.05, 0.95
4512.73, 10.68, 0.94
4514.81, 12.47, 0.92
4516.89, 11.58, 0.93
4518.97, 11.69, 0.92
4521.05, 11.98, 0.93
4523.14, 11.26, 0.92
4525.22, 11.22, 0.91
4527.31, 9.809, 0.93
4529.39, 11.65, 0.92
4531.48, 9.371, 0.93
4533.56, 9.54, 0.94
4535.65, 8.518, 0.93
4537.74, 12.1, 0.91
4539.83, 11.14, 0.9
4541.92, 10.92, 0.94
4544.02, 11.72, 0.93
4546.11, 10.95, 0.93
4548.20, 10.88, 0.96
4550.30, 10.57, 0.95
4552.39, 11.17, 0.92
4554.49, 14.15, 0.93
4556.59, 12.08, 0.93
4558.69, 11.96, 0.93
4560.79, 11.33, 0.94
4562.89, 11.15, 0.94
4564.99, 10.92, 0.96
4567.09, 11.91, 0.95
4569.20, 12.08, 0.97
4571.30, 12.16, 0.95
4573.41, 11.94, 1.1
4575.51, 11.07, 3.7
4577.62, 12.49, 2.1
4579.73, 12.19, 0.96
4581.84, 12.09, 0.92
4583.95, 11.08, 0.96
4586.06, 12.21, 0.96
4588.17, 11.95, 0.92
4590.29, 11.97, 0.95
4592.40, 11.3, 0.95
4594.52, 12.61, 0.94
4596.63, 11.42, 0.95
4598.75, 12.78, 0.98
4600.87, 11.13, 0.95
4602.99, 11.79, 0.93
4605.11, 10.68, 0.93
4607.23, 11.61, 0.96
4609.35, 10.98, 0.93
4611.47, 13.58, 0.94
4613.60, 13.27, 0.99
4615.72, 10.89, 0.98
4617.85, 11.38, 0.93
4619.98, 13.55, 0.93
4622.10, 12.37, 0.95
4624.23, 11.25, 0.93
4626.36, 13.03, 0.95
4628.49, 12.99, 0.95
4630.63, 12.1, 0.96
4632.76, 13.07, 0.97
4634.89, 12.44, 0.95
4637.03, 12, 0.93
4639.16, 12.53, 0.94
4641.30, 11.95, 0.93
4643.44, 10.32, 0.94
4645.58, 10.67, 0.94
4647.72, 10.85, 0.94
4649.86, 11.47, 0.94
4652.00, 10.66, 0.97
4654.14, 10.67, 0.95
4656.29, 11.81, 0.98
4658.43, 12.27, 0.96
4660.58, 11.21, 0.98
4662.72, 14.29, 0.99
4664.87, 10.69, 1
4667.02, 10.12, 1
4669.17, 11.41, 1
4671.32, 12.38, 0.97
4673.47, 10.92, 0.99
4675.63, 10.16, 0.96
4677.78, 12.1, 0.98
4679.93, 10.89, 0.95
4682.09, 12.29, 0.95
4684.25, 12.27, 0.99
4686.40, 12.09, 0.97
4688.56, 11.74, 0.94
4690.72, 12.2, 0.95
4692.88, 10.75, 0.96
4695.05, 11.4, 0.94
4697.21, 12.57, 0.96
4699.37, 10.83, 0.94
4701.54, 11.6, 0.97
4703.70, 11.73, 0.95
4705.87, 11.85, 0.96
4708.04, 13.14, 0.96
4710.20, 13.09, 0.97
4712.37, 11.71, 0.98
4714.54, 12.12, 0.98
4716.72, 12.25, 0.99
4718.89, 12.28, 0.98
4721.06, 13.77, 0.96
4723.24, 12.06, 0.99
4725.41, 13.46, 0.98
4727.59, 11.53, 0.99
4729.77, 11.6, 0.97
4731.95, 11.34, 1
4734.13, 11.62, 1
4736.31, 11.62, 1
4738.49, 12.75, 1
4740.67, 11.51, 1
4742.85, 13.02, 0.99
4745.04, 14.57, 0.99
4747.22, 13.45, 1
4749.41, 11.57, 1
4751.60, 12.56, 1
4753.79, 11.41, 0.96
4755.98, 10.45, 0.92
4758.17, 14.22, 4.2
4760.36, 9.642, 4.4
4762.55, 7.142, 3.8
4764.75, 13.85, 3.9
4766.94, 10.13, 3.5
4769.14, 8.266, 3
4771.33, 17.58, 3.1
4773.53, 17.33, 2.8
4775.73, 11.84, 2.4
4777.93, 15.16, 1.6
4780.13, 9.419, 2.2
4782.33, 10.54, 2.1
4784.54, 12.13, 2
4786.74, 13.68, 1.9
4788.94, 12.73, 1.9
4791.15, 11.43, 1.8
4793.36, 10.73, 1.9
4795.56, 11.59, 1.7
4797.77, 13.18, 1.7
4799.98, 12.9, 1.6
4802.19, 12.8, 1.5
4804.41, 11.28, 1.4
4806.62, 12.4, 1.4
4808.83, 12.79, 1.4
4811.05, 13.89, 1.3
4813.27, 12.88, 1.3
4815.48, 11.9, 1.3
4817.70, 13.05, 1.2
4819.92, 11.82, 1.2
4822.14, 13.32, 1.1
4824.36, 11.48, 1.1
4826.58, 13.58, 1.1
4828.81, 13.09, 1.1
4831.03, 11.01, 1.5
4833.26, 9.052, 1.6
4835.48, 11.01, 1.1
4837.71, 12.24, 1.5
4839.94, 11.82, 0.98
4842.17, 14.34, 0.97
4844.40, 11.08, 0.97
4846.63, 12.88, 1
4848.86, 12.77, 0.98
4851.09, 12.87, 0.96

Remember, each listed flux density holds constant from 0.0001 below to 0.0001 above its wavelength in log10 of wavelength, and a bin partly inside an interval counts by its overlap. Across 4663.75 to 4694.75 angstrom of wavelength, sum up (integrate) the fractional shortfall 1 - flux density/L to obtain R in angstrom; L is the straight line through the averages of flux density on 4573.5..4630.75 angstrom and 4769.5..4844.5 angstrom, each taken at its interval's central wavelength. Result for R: 1.9 angstrom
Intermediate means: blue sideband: 12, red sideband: 12.5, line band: 11.4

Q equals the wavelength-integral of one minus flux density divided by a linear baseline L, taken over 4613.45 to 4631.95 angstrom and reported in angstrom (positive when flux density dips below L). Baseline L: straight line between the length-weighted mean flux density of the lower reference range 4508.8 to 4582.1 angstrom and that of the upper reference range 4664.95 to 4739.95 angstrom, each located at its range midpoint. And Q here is -1.0 angstrom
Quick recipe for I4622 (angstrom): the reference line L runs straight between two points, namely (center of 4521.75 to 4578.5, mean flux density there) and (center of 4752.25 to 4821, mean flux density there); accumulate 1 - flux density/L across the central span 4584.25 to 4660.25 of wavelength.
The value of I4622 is -2.0 angstrom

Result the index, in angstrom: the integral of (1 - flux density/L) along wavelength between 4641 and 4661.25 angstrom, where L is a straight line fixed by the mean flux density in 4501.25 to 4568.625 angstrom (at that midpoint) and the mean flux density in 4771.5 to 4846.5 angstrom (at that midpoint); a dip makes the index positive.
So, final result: 1.1 angstrom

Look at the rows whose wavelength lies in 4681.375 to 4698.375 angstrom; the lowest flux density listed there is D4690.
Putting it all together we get 10.75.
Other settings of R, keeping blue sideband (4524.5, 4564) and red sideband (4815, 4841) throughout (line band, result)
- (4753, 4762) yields 0.4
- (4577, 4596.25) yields -1.3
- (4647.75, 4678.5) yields 0.1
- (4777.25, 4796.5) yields -0.1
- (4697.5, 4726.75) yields -1.8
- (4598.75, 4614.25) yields -0.9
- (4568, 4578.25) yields -0.7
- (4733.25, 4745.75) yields -0.9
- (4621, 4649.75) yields -1.5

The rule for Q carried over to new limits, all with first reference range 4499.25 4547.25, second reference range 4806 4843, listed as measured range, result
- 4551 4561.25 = -0.7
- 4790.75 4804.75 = 0.2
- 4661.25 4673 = 0.0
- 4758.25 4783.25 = 0.2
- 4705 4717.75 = -0.5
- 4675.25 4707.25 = 0.4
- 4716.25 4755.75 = -1.0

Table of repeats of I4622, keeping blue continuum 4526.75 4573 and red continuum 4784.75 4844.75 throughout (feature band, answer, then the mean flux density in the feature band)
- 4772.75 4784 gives -0.5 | 12.7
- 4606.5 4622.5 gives -1.0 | 12.2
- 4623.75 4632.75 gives -0.8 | 12.5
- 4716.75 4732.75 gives -0.5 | 12.3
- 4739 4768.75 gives 0.7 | 11.7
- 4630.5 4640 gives -0.7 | 12.5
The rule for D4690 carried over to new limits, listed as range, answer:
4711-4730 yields 11.53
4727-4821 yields 7.142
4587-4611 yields 10.68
